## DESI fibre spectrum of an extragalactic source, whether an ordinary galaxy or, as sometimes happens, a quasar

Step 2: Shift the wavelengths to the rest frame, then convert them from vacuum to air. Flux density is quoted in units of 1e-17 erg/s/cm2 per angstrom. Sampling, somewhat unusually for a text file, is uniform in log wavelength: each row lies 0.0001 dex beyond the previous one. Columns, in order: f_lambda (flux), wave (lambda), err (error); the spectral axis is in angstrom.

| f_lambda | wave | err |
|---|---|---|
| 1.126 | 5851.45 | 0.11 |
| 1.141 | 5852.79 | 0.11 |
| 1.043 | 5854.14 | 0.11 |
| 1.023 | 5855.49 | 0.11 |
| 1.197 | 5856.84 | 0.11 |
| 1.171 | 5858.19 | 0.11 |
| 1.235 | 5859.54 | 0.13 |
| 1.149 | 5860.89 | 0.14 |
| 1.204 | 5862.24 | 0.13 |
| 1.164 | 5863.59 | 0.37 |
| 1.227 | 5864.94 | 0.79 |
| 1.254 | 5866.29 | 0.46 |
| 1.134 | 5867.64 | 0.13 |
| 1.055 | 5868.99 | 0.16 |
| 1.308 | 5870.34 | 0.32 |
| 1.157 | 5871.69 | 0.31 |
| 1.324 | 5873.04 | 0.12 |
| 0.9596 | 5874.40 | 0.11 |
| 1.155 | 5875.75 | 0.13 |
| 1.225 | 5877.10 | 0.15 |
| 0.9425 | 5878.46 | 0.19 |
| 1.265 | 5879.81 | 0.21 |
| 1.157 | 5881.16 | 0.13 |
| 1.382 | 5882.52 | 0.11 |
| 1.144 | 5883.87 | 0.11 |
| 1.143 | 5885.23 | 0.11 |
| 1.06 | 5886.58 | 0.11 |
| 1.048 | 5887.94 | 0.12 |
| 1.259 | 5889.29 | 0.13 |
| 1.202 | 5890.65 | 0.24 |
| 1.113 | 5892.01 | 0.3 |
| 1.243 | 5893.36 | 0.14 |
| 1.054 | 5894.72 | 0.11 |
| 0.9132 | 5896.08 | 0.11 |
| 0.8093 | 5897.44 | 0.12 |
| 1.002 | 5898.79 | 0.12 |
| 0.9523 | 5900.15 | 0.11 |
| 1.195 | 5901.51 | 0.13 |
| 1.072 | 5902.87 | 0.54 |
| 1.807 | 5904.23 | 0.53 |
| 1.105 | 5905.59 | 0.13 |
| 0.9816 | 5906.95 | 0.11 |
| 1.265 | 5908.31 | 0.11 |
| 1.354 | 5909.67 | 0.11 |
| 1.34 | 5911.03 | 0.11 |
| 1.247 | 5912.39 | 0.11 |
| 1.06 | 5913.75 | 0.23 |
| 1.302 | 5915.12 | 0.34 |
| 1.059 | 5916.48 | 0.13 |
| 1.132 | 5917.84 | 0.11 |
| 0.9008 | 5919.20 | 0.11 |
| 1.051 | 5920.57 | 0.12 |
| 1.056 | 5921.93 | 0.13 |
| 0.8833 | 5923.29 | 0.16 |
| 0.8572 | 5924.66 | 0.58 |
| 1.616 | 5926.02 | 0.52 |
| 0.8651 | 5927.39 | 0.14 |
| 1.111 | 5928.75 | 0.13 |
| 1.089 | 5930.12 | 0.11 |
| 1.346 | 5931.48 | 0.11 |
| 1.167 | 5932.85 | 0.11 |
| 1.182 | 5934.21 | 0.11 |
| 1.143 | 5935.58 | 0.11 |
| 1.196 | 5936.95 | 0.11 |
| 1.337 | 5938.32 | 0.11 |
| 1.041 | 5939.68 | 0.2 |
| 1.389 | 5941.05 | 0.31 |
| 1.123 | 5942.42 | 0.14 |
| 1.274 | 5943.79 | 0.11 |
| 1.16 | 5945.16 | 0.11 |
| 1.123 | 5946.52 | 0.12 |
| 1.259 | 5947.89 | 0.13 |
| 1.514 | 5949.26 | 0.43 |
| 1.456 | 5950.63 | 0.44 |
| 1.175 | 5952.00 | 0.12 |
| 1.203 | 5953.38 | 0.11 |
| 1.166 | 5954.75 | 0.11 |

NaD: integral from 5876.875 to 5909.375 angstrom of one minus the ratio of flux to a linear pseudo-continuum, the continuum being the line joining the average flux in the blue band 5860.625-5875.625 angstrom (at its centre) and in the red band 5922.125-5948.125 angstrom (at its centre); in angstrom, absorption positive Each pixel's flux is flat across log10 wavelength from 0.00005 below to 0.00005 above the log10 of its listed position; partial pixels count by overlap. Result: 0.9 angstrom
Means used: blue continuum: 1.18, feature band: 1.14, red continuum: 1.16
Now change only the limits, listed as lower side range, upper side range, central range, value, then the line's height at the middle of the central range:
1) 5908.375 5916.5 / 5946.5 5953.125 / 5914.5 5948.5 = 3.6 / 1.28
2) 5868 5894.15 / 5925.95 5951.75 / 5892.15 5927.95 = 2.2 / 1.19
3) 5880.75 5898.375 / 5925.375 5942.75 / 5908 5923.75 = 0.4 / 1.17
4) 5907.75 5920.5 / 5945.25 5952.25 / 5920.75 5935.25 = 1.3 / 1.23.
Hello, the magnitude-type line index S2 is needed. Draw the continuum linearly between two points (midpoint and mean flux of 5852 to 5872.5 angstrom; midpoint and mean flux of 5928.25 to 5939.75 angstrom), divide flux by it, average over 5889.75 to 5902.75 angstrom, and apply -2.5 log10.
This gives 0.12 mag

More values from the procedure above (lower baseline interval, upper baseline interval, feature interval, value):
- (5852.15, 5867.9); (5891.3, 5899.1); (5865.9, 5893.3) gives -0.078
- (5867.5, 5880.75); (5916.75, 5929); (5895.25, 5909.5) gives -0.025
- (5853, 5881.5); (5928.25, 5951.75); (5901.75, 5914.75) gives -0.042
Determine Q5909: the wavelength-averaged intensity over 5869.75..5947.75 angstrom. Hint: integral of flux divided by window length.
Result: 1.15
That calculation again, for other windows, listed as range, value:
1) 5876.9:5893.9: 1.17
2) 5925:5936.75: 1.18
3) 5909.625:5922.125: 1.14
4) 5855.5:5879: 1.17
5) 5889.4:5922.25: 1.14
